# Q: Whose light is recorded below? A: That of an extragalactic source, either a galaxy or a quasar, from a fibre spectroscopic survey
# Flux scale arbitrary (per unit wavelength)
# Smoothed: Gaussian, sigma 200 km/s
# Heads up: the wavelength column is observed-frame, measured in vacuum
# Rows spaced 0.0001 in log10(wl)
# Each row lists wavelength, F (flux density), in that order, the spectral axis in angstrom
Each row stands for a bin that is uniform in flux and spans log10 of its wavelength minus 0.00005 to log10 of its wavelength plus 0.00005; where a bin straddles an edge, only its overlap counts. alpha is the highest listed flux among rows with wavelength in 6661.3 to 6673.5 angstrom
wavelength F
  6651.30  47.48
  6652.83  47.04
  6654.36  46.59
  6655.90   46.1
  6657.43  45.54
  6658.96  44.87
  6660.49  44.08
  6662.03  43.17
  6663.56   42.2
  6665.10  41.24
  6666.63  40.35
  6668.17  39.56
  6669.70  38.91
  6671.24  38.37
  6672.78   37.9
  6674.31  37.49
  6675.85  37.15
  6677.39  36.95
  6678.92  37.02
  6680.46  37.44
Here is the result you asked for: 43.17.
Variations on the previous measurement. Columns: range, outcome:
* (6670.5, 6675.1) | 38.37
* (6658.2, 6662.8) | 44.87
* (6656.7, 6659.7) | 45.54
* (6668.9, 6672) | 38.91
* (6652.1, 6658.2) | 47.04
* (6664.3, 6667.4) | 41.24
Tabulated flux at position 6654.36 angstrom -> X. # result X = 46.59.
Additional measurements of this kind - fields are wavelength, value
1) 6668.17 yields 39.56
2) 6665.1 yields 41.24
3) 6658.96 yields 44.87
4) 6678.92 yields 37.02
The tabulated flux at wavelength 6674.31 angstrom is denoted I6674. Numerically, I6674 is 37.49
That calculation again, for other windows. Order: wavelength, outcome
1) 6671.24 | 38.37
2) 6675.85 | 37.15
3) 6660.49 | 44.08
